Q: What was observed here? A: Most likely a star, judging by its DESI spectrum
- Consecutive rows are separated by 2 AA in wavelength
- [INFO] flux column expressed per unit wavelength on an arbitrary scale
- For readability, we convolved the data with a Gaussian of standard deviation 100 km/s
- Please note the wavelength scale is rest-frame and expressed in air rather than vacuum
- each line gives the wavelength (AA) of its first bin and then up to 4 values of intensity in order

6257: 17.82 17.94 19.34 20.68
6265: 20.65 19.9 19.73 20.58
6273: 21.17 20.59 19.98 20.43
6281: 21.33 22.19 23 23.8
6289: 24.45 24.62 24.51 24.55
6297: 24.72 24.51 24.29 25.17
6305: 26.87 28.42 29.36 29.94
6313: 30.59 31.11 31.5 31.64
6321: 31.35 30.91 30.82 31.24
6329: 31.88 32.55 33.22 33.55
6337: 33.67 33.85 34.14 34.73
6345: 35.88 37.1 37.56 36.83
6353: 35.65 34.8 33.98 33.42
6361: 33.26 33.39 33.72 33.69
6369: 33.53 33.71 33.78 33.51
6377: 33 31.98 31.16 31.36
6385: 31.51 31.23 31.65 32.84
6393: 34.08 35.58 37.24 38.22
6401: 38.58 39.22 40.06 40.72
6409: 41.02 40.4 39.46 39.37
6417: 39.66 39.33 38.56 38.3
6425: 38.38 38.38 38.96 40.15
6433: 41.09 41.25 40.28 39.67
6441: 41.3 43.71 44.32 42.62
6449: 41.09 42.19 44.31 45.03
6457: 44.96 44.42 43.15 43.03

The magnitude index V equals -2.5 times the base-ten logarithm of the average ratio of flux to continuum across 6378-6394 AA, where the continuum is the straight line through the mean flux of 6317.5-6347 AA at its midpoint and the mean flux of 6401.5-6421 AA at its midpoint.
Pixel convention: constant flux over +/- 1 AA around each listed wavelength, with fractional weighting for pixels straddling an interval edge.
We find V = 0.176 mag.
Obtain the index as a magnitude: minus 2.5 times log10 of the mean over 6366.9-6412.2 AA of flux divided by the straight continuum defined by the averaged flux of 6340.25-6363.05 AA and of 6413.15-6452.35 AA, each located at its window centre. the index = 0.07 mag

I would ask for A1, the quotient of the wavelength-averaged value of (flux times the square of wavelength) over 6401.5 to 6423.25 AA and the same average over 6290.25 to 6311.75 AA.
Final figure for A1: 1.6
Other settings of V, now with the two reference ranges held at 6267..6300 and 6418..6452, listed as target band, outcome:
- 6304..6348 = -0.16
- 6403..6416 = -0.07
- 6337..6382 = -0.09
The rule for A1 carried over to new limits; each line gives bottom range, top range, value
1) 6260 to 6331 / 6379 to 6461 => 1.60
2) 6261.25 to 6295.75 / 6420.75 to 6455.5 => 1.98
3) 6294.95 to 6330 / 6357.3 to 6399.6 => 1.18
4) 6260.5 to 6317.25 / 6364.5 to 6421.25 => 1.54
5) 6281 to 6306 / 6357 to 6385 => 1.39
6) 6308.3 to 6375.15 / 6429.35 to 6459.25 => 1.31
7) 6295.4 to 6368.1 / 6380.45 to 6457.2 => 1.25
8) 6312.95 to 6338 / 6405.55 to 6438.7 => 1.28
